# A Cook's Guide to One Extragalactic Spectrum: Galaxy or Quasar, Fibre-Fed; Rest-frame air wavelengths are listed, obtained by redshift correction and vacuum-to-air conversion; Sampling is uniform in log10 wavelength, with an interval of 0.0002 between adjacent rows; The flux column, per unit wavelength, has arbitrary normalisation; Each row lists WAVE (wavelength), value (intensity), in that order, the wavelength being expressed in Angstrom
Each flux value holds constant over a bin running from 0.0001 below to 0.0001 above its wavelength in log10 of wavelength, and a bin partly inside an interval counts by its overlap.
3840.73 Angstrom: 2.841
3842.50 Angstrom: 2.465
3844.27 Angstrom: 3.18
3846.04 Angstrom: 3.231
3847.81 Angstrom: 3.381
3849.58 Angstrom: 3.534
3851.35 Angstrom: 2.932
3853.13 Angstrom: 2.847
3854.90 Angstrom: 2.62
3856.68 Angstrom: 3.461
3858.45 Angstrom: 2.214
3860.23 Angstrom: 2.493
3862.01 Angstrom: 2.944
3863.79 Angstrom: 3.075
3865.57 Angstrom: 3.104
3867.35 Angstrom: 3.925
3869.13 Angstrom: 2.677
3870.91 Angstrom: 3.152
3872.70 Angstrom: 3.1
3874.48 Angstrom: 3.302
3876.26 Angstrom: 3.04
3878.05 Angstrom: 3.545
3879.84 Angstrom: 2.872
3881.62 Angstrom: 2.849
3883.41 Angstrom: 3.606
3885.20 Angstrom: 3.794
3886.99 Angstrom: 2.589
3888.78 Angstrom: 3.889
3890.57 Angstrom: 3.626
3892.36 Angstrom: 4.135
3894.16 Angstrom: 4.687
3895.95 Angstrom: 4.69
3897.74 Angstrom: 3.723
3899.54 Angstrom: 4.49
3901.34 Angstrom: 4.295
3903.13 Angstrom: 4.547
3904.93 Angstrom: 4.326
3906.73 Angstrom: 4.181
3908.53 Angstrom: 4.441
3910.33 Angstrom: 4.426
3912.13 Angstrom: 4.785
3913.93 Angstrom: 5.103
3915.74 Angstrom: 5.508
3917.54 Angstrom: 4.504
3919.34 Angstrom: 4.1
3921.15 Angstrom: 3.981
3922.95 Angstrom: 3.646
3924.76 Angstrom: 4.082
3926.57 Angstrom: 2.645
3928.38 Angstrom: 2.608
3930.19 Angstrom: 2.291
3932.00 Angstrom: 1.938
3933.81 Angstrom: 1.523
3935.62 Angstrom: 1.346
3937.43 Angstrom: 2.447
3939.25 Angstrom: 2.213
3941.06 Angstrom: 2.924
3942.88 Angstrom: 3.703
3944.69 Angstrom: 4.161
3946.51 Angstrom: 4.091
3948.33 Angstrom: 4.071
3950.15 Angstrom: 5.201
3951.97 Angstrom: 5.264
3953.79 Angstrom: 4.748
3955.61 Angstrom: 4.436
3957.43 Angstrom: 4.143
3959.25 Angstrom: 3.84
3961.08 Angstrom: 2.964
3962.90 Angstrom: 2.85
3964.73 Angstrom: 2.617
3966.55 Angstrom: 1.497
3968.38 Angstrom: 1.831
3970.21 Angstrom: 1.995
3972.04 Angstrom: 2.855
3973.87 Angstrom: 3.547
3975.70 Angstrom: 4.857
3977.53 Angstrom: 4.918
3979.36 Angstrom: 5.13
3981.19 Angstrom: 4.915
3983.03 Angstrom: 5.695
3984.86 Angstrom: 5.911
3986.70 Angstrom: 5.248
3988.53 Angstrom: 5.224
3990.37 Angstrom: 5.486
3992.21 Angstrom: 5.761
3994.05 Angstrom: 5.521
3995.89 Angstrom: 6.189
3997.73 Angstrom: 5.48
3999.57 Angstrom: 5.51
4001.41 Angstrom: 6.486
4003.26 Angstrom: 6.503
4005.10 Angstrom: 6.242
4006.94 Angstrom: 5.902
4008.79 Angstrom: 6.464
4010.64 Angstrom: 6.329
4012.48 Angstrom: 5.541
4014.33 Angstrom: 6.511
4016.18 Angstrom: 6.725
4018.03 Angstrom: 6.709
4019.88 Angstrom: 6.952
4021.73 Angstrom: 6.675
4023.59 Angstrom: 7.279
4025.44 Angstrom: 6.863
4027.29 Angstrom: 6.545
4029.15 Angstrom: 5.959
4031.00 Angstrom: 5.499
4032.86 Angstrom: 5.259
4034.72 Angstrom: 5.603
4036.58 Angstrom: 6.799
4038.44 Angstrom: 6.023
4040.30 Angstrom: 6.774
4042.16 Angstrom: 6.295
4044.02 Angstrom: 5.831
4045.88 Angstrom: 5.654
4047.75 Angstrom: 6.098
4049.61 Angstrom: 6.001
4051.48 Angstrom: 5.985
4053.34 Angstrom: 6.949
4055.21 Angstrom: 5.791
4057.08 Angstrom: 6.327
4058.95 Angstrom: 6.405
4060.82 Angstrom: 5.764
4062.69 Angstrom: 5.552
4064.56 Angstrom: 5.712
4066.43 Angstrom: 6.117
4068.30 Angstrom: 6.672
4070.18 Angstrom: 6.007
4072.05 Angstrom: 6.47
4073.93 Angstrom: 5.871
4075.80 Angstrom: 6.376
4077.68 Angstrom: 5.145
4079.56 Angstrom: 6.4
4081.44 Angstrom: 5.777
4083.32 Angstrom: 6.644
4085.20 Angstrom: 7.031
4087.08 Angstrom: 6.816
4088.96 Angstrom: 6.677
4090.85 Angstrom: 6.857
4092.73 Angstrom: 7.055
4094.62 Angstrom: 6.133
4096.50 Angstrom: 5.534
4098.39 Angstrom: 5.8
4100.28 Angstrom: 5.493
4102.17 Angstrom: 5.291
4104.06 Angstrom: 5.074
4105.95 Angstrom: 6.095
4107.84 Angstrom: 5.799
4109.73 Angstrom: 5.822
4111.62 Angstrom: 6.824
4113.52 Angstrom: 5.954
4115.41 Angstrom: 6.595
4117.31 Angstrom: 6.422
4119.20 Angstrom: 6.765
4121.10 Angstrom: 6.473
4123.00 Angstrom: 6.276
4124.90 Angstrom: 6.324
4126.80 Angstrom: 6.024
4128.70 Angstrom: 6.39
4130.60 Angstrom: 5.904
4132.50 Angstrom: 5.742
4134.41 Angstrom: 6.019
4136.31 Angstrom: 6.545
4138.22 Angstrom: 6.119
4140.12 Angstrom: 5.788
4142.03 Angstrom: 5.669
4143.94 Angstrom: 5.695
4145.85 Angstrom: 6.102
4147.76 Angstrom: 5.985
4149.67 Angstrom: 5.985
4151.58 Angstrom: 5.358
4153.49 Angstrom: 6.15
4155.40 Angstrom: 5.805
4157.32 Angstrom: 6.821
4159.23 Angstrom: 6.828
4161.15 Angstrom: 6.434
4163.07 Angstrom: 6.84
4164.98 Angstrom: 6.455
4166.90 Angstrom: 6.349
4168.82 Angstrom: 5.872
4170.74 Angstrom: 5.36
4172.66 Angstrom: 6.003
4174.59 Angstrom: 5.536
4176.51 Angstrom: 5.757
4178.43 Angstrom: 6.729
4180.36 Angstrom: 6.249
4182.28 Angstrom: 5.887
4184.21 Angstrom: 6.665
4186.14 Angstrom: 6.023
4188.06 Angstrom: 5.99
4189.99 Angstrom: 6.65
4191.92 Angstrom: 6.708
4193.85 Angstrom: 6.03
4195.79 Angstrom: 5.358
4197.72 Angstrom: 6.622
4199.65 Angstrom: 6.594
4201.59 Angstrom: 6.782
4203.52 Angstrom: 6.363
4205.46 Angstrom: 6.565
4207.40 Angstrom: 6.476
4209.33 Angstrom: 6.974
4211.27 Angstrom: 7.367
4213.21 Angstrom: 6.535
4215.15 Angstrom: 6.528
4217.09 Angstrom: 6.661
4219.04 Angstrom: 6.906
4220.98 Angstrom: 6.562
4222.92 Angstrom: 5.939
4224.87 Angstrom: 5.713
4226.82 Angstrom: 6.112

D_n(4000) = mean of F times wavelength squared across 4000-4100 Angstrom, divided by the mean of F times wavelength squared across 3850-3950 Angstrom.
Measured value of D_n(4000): 1.93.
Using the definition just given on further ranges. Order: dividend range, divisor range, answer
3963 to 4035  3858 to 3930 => 1.52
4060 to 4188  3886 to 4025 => 1.49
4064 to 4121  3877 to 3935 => 1.80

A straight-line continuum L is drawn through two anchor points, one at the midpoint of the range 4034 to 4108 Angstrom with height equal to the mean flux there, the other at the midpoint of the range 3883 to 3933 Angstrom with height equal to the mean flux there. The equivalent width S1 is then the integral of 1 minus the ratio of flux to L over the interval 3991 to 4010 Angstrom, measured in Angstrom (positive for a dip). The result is -3.0 Angstrom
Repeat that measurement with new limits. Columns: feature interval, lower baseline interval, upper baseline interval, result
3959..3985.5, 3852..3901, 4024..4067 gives 6.82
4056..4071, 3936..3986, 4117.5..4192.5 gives -3.05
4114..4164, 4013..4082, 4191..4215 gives 1.57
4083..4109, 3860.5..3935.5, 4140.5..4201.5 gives -3.34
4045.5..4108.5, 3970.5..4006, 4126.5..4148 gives -4.39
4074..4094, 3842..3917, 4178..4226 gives -3.88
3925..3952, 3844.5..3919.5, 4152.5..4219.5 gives 7.28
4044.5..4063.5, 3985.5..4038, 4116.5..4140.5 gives 0.32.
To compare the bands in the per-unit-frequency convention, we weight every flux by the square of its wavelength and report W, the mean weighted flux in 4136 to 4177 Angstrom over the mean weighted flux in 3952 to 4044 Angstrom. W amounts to 1.23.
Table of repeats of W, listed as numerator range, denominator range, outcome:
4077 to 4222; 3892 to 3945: 1.89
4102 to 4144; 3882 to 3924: 1.62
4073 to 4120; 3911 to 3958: 1.82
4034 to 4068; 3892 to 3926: 1.49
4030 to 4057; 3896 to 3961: 1.68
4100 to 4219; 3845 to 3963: 1.98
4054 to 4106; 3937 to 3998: 1.55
